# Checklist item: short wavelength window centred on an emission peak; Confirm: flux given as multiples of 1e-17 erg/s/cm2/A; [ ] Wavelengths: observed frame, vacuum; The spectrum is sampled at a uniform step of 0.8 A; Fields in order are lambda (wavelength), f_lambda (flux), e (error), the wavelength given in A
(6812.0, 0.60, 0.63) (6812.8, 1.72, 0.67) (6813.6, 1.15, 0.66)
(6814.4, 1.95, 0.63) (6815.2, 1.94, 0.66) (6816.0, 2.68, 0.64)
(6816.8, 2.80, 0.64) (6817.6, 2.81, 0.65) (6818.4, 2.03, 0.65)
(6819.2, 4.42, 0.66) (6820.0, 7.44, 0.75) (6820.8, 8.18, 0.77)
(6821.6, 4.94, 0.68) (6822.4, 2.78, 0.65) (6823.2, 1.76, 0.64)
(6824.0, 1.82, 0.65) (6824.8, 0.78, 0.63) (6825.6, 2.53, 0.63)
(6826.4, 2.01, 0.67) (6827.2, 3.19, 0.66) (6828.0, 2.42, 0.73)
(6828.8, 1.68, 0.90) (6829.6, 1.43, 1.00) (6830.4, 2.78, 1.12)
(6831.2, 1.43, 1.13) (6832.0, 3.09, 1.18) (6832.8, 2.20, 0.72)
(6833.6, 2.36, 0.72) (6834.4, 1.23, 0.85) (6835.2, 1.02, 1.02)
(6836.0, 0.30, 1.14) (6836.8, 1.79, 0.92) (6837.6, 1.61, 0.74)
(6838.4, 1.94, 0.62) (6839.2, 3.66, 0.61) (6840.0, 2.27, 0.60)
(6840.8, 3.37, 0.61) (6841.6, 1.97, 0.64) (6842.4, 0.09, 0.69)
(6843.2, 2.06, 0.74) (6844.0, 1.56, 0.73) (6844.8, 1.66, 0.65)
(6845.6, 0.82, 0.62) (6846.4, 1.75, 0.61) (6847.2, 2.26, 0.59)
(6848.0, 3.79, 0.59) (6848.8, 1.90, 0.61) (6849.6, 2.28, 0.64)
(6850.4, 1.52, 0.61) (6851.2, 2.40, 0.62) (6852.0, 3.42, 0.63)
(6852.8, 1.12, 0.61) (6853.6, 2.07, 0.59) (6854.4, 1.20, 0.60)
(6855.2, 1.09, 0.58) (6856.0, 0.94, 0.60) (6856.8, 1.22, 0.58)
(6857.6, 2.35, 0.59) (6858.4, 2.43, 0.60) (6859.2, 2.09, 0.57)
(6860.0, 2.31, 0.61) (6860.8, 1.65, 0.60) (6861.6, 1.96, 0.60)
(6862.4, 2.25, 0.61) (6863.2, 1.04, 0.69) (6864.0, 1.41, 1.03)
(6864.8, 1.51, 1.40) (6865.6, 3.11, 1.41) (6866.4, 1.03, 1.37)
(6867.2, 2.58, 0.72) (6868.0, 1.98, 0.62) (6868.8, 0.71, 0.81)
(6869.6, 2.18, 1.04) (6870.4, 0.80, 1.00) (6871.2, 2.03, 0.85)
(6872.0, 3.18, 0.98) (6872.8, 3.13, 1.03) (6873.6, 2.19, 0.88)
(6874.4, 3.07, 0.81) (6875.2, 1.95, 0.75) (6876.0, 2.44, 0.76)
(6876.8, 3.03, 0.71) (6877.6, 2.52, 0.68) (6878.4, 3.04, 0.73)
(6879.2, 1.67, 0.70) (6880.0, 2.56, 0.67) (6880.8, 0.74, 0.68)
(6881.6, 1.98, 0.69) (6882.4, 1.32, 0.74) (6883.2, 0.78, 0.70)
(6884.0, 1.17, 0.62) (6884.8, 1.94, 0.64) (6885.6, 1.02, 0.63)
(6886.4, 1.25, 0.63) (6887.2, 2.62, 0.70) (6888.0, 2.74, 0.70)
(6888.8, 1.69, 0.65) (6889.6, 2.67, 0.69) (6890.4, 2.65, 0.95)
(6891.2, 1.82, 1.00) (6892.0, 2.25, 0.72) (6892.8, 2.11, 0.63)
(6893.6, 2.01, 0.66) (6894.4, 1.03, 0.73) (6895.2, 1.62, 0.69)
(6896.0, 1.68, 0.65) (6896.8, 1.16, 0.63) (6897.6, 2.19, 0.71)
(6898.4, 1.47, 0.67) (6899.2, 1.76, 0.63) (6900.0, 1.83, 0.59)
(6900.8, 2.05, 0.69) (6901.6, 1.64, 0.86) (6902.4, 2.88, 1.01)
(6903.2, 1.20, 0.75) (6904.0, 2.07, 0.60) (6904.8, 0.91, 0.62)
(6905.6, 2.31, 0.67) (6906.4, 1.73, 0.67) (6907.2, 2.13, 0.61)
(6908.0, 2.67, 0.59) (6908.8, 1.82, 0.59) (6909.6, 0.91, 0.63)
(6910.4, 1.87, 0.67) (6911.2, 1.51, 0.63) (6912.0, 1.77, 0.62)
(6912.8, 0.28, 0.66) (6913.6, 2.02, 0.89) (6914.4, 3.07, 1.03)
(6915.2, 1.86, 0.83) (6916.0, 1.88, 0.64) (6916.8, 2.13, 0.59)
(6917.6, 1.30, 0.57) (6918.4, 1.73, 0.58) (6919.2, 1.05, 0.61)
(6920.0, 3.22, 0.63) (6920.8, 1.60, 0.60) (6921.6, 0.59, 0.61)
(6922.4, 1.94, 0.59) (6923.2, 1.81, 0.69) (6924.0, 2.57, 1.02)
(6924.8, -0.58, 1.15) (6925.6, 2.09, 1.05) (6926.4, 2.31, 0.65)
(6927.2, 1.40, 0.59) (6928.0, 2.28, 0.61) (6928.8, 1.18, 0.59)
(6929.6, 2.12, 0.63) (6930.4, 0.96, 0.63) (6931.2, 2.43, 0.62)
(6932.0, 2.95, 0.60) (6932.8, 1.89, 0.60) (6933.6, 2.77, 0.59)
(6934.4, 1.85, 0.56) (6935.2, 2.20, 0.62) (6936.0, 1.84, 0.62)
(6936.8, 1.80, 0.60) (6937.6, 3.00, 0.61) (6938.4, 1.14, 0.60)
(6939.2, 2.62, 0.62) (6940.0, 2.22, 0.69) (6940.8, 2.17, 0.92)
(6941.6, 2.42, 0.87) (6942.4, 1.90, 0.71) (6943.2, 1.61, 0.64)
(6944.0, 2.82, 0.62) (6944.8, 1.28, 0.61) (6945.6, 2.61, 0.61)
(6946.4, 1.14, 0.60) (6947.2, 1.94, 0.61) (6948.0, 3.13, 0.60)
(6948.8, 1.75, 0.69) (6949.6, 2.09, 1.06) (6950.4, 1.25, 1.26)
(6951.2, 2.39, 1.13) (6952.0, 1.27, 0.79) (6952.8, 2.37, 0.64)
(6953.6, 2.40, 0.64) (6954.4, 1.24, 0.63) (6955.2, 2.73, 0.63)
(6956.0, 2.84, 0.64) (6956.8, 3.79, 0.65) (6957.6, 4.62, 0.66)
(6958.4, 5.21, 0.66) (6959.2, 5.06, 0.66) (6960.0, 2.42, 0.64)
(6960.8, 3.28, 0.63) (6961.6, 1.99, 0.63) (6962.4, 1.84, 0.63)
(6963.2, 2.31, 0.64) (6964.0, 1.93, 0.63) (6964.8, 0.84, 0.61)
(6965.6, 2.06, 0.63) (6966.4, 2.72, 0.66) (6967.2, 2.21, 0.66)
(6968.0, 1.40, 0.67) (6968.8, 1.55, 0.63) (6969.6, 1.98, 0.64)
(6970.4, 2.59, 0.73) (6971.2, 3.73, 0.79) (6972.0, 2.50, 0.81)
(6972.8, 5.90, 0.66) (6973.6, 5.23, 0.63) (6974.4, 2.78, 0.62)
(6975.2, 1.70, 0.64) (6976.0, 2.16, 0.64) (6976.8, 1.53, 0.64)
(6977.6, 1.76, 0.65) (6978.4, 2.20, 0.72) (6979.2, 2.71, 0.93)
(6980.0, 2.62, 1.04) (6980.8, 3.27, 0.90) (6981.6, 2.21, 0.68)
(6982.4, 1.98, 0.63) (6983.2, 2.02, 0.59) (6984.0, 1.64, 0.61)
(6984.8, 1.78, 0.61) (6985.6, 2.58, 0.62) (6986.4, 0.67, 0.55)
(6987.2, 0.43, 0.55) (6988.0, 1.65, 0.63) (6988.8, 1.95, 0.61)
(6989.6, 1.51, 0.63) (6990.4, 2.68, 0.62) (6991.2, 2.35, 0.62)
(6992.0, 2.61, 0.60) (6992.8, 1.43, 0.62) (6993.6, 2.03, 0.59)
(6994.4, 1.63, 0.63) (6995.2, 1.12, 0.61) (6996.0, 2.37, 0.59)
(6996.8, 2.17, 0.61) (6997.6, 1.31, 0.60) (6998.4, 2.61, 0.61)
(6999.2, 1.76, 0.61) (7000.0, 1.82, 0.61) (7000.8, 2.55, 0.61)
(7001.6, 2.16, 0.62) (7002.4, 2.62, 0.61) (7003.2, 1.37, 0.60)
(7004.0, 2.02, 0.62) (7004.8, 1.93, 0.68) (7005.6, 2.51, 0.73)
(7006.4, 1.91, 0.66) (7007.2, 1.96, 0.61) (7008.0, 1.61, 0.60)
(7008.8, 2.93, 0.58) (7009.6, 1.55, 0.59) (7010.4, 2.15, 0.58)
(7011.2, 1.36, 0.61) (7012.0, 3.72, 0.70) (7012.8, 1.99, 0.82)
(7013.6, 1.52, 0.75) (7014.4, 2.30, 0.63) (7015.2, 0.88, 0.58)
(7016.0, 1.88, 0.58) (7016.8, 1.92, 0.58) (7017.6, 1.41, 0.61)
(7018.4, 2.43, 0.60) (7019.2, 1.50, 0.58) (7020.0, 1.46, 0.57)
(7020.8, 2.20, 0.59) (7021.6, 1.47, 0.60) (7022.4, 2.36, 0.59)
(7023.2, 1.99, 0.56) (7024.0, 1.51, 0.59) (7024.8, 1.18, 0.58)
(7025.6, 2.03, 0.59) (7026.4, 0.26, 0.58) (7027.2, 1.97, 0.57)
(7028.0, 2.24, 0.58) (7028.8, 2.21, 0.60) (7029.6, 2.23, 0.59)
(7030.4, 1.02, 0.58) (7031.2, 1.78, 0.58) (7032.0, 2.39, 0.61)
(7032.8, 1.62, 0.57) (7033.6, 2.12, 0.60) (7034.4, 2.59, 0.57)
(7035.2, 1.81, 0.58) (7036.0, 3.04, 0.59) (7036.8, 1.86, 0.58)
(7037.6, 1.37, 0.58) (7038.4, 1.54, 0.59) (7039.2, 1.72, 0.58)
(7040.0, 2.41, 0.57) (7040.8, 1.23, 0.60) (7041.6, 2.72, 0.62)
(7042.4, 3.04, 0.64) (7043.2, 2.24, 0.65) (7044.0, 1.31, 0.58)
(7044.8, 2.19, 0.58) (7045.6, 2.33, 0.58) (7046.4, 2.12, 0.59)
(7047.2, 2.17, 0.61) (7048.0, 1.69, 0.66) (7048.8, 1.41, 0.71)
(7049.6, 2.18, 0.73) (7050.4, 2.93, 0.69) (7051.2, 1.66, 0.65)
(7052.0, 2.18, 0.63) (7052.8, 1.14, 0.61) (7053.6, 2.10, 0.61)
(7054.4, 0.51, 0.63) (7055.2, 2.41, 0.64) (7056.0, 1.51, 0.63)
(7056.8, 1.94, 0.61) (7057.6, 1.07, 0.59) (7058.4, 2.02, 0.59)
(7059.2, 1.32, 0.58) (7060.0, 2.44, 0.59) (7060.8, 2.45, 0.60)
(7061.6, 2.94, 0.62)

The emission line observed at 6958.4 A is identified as [S II]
